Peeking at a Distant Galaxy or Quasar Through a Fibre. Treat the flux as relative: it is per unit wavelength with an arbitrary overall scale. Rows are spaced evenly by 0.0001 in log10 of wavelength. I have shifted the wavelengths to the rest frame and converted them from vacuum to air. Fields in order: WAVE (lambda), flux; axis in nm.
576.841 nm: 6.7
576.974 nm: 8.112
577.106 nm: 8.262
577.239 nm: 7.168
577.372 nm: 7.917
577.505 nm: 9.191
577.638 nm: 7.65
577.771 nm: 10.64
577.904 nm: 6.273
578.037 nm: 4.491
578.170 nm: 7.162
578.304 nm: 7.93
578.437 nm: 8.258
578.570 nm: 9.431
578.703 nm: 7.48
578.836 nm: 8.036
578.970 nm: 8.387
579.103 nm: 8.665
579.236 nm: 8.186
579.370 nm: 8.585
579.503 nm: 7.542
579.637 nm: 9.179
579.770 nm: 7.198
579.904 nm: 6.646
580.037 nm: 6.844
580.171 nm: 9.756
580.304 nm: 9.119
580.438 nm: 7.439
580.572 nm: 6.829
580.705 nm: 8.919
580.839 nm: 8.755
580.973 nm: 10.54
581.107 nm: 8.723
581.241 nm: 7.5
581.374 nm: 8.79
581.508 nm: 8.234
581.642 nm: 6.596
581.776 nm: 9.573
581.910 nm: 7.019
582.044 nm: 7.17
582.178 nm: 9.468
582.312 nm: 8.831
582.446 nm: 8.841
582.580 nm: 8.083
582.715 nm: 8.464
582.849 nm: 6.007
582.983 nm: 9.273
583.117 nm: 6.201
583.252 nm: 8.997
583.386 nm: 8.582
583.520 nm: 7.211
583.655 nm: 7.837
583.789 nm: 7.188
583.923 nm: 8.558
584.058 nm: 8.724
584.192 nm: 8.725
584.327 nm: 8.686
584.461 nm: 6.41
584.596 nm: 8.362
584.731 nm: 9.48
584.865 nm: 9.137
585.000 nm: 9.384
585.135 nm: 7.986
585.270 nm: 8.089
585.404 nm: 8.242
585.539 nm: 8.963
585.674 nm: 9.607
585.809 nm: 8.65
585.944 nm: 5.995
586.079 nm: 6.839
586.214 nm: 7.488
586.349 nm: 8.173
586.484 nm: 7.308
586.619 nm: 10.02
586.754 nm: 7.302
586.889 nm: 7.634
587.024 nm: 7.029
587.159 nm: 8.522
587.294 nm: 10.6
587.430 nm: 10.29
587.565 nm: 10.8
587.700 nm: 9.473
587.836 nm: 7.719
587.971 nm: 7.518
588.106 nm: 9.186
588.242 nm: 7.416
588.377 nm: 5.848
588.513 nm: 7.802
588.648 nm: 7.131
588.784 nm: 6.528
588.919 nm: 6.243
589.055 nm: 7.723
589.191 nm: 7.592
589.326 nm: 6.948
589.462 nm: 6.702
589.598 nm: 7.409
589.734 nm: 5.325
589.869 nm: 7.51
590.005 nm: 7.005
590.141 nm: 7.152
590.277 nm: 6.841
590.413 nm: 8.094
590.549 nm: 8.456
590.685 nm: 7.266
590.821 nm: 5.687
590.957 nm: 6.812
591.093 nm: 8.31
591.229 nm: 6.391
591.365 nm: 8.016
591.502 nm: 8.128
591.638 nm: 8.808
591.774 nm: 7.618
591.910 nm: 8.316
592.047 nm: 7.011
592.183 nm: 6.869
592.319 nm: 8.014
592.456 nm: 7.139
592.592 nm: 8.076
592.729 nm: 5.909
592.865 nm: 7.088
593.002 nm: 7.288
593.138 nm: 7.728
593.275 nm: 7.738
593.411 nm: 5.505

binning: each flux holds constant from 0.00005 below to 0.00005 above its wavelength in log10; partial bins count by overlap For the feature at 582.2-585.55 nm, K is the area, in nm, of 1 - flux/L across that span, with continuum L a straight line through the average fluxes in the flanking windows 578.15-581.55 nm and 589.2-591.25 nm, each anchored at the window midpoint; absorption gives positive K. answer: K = -0.20 nm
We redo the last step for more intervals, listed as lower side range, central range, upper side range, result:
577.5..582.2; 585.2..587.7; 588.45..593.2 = -0.279 nm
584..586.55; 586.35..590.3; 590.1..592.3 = 0.051 nm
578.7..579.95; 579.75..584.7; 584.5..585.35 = 0.132 nm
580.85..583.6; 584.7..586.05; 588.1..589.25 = -0.136 nm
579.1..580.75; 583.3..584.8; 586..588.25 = 0.018 nm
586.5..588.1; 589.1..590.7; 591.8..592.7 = 0.178 nm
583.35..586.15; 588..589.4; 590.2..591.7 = 0.095 nm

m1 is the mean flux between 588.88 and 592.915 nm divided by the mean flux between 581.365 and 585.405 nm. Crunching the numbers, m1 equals 0.89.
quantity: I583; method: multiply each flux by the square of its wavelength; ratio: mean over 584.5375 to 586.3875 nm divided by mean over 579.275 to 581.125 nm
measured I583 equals 1.02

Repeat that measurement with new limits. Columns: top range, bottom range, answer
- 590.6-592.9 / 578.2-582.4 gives 0.93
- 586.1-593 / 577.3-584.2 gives 0.97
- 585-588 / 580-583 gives 1.03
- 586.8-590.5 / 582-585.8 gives 0.94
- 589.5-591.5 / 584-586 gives 0.87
